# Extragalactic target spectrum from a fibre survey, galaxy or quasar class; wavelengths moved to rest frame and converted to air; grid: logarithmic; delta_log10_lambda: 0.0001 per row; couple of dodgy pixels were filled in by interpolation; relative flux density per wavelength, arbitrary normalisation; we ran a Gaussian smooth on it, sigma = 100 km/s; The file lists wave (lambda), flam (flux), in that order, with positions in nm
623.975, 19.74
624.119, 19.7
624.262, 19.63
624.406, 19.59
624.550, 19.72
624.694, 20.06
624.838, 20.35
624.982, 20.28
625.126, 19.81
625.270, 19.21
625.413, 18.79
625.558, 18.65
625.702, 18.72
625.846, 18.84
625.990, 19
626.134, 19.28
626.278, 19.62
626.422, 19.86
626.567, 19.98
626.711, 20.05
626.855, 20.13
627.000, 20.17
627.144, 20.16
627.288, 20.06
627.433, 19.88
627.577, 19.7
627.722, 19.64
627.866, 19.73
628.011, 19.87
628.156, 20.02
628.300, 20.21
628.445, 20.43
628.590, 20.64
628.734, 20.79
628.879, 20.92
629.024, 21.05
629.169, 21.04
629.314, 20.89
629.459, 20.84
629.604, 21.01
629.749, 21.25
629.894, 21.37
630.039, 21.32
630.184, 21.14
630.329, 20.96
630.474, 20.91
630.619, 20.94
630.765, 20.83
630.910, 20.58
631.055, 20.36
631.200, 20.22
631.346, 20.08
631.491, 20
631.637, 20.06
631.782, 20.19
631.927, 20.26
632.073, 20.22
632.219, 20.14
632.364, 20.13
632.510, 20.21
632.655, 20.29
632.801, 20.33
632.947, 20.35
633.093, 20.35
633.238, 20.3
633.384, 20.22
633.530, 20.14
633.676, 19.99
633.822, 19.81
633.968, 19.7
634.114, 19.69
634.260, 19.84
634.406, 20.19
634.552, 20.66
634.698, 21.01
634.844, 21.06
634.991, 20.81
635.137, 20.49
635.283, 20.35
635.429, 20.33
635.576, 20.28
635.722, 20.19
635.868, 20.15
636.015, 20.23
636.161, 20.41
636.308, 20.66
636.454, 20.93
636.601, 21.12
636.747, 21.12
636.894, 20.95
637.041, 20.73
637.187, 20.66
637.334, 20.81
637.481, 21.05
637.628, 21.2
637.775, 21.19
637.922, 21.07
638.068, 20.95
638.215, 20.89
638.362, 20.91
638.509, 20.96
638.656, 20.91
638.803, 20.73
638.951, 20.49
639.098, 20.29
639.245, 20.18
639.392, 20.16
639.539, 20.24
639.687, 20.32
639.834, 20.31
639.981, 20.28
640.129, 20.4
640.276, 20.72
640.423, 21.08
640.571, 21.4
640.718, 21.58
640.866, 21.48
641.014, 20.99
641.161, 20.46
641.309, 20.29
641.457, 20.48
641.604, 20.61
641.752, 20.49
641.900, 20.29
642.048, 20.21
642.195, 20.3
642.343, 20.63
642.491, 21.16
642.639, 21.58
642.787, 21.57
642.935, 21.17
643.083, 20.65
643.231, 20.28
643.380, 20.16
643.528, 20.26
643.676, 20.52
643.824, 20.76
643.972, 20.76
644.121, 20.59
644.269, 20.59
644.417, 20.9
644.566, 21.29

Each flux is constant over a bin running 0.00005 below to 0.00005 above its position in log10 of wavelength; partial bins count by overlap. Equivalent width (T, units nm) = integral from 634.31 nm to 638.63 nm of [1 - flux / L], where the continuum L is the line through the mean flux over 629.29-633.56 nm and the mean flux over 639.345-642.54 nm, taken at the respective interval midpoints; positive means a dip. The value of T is -0.031 nm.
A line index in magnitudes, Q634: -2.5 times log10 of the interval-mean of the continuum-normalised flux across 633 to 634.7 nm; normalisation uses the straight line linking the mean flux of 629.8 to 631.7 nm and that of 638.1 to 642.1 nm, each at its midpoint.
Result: 0.03 mag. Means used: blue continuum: 20.7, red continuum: 20.6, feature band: 20.1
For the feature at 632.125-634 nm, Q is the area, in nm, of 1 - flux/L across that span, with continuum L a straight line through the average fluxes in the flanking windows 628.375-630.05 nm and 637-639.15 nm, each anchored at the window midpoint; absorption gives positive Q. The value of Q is 0.07 nm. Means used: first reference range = 20.9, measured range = 20.2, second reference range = 20.9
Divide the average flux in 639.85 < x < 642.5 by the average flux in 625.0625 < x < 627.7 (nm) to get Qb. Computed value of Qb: 1.1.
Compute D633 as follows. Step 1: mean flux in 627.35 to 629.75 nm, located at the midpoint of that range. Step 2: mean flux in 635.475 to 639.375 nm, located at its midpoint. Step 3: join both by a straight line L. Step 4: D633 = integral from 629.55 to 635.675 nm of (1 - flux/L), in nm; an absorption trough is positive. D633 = 0.04 nm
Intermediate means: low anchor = 20.4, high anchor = 20.7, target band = 20.4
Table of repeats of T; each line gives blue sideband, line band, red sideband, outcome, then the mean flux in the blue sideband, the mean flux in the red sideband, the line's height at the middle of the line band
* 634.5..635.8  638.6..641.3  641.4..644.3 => 0.00 nm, 20.6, 20.7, 20.6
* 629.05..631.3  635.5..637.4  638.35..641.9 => 0.01 nm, 20.9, 20.6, 20.7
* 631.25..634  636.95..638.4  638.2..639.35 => -0.03 nm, 20.1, 20.6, 20.6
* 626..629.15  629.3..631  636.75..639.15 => -0.06 nm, 20.1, 20.9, 20.3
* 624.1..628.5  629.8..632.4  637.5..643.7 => -0.07 nm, 19.7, 20.7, 20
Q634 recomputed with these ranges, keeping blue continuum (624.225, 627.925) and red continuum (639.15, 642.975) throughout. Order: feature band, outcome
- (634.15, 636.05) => -0.01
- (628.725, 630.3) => -0.06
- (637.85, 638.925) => -0.02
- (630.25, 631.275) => -0.04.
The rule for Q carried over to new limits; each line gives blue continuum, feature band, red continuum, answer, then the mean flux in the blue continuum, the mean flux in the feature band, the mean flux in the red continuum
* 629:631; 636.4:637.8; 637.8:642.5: -0.01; 21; 21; 20.7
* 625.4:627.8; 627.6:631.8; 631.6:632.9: -0.14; 19.6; 20.6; 20.2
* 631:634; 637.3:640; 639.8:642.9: -0.01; 20.2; 20.7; 20.8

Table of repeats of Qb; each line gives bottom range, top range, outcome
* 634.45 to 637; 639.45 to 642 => 1.00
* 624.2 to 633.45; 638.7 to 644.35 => 1.02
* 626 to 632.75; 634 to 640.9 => 1.01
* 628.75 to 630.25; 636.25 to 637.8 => 0.99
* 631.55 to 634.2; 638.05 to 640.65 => 1.02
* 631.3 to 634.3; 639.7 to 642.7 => 1.03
